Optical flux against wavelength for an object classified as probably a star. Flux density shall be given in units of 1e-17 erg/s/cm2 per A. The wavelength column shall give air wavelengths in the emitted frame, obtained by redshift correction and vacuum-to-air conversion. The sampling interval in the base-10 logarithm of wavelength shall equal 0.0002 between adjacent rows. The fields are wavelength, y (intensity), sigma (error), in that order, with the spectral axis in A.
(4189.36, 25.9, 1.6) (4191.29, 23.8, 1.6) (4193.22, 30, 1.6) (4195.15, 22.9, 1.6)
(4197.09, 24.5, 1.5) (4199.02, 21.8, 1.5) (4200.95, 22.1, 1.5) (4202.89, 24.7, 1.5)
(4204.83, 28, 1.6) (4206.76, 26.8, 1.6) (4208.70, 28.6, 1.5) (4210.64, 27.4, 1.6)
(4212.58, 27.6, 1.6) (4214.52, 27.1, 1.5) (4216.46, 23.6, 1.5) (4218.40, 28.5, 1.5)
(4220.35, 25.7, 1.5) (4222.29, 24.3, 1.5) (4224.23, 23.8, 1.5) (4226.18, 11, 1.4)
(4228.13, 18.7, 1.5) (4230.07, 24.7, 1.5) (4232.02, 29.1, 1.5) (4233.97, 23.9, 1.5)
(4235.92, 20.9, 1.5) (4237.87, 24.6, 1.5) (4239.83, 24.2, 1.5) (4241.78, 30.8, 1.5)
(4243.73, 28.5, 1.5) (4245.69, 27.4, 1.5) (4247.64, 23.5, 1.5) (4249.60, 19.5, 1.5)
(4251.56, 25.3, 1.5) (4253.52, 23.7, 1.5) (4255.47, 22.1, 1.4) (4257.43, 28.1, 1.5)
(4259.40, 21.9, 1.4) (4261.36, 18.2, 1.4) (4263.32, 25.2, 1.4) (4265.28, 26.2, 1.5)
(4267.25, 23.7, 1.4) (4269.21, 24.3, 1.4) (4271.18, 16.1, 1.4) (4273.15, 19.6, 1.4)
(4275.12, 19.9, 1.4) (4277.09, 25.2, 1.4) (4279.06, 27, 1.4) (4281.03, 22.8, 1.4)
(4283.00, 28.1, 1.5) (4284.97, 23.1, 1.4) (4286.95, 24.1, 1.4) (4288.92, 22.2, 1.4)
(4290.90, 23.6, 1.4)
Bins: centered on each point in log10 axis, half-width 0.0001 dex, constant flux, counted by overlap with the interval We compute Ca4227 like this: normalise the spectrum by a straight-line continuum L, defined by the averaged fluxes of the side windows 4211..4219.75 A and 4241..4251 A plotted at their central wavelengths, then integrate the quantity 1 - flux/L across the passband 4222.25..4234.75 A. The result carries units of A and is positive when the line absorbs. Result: 2.0 A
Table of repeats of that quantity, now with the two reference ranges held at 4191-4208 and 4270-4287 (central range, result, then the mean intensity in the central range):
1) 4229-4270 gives -1.6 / 24.6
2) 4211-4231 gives 0.7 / 23.6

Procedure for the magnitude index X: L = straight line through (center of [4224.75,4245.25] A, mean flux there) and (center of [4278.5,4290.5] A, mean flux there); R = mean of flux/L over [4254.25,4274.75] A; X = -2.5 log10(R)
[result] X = 0.08 mag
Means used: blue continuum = 23.7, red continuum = 24.4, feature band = 22.5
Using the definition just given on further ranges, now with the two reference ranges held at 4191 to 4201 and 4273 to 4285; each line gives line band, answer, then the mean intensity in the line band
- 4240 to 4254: -0.06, 25.5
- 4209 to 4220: -0.11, 26.9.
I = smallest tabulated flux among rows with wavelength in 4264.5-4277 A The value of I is 16.1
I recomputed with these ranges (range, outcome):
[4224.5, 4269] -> 11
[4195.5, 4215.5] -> 21.8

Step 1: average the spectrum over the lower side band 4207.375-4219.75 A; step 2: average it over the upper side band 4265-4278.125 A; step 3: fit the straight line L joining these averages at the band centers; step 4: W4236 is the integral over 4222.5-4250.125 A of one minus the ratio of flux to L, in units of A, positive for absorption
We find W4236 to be 1.4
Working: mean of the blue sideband 27.1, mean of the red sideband 21.9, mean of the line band 23.7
